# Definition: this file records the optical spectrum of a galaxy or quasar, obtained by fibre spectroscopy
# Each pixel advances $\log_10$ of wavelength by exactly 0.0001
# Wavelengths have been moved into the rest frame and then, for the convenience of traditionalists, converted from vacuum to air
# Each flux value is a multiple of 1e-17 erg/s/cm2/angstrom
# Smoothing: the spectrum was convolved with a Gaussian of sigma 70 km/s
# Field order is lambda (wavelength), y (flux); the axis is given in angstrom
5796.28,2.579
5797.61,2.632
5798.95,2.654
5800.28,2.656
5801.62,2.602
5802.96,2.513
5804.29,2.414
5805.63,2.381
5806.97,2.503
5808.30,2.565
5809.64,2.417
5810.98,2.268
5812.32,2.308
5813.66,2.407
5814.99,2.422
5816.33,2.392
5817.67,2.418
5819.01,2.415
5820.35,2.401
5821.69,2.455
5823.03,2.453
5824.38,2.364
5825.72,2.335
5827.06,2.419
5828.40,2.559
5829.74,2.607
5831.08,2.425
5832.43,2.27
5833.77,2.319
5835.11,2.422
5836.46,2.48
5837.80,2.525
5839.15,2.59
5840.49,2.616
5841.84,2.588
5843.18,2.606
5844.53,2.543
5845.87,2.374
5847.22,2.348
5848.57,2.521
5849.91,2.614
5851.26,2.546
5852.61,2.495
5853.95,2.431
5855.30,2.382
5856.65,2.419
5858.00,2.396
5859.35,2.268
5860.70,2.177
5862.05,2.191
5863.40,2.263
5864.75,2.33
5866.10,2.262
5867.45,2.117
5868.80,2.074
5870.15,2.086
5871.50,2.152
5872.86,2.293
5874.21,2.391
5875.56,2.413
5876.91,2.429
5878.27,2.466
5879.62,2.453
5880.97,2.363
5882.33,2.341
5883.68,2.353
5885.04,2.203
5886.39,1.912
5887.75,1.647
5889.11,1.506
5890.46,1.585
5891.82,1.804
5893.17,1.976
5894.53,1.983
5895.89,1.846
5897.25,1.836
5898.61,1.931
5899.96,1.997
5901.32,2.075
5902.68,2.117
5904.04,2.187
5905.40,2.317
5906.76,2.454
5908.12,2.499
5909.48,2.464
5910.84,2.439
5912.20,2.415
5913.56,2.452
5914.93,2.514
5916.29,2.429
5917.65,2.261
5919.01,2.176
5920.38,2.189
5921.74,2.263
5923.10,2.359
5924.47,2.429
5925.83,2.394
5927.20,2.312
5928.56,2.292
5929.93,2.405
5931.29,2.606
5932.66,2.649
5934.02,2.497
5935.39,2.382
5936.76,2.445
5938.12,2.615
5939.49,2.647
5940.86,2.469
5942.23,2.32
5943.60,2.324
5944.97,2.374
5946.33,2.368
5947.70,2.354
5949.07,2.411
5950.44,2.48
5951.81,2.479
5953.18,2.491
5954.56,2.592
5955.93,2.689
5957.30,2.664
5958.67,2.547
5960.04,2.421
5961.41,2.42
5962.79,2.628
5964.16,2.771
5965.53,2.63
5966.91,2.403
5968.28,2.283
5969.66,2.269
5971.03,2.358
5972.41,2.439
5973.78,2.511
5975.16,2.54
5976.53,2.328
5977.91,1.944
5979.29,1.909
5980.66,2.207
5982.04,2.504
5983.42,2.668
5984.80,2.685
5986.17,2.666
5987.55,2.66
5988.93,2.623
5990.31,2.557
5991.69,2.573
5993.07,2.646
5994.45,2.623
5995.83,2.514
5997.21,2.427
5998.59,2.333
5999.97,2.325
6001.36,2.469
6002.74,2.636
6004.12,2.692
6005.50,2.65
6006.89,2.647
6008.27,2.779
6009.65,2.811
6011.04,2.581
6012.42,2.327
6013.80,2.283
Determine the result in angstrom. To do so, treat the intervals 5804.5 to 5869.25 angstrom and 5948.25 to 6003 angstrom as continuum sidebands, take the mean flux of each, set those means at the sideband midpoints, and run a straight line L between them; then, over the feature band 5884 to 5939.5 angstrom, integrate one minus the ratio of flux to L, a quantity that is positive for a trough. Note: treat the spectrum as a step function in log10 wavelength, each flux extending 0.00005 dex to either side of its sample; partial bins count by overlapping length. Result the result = 5.0 angstrom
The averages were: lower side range 2.41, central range 2.23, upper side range 2.48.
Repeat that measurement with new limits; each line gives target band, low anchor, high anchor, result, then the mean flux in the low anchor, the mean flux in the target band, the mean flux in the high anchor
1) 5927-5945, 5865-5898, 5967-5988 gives -1.50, 2.11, 2.46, 2.4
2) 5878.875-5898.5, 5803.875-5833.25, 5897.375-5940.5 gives 3.21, 2.42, 1.99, 2.36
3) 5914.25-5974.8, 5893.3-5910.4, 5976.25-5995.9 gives -3.56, 2.14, 2.45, 2.48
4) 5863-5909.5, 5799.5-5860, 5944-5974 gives 6.12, 2.45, 2.14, 2.48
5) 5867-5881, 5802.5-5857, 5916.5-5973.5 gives 0.88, 2.45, 2.3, 2.44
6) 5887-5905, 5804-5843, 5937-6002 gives 4.14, 2.44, 1.89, 2.47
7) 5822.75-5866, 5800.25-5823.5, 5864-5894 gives -2.57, 2.44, 2.43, 2.14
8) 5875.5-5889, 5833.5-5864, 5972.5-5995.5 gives 1.27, 2.44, 2.22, 2.48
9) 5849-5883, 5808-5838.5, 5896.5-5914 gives -0.14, 2.42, 2.34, 2.24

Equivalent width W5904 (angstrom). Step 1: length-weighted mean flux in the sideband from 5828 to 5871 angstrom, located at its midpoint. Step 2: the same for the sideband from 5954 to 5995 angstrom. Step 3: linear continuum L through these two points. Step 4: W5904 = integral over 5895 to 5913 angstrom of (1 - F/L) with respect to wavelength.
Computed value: 1.8 angstrom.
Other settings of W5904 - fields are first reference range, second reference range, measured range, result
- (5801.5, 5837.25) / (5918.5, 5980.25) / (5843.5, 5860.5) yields -0.1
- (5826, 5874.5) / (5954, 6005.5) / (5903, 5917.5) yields 0.2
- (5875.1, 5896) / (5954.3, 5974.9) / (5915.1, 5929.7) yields -0.3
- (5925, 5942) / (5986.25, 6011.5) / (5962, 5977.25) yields 0.4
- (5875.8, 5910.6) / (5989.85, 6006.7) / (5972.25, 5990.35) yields 0.2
